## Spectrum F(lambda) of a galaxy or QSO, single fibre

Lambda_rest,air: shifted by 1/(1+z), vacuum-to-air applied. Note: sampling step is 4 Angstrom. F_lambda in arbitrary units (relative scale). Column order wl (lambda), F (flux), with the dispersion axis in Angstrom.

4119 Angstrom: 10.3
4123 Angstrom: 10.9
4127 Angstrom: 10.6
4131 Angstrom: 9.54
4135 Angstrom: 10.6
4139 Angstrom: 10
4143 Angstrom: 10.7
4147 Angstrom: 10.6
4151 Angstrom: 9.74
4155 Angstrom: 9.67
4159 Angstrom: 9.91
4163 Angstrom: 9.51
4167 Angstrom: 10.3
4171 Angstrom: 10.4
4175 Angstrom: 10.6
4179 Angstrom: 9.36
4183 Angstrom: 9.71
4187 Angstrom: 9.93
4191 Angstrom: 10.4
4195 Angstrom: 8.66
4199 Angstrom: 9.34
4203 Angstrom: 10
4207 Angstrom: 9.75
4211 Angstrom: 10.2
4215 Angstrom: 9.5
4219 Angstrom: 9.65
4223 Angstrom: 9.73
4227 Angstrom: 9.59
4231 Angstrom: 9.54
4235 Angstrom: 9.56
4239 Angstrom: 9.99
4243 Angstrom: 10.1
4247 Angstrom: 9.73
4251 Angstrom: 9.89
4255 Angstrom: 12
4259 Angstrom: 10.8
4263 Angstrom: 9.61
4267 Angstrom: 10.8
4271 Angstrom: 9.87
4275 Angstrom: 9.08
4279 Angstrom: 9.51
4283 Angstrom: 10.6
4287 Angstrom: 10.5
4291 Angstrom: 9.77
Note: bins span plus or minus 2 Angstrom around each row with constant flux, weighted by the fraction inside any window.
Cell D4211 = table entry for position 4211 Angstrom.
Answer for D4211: 10.2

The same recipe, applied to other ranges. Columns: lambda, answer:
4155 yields 9.67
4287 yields 10.5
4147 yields 10.6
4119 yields 10.3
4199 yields 9.34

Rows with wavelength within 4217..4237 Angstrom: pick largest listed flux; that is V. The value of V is 9.73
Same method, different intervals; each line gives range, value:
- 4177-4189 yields 9.93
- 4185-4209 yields 10.4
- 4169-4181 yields 10.6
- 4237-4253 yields 10.1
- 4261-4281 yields 10.8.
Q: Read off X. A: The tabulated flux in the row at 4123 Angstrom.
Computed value 10.9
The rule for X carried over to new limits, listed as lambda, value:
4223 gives 9.73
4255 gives 12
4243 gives 10.1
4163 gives 9.51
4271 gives 9.87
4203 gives 10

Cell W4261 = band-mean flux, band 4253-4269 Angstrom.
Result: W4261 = 10.8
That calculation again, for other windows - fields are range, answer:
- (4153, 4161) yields 9.79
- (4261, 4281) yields 9.77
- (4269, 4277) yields 9.47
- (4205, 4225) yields 9.77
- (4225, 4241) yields 9.67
